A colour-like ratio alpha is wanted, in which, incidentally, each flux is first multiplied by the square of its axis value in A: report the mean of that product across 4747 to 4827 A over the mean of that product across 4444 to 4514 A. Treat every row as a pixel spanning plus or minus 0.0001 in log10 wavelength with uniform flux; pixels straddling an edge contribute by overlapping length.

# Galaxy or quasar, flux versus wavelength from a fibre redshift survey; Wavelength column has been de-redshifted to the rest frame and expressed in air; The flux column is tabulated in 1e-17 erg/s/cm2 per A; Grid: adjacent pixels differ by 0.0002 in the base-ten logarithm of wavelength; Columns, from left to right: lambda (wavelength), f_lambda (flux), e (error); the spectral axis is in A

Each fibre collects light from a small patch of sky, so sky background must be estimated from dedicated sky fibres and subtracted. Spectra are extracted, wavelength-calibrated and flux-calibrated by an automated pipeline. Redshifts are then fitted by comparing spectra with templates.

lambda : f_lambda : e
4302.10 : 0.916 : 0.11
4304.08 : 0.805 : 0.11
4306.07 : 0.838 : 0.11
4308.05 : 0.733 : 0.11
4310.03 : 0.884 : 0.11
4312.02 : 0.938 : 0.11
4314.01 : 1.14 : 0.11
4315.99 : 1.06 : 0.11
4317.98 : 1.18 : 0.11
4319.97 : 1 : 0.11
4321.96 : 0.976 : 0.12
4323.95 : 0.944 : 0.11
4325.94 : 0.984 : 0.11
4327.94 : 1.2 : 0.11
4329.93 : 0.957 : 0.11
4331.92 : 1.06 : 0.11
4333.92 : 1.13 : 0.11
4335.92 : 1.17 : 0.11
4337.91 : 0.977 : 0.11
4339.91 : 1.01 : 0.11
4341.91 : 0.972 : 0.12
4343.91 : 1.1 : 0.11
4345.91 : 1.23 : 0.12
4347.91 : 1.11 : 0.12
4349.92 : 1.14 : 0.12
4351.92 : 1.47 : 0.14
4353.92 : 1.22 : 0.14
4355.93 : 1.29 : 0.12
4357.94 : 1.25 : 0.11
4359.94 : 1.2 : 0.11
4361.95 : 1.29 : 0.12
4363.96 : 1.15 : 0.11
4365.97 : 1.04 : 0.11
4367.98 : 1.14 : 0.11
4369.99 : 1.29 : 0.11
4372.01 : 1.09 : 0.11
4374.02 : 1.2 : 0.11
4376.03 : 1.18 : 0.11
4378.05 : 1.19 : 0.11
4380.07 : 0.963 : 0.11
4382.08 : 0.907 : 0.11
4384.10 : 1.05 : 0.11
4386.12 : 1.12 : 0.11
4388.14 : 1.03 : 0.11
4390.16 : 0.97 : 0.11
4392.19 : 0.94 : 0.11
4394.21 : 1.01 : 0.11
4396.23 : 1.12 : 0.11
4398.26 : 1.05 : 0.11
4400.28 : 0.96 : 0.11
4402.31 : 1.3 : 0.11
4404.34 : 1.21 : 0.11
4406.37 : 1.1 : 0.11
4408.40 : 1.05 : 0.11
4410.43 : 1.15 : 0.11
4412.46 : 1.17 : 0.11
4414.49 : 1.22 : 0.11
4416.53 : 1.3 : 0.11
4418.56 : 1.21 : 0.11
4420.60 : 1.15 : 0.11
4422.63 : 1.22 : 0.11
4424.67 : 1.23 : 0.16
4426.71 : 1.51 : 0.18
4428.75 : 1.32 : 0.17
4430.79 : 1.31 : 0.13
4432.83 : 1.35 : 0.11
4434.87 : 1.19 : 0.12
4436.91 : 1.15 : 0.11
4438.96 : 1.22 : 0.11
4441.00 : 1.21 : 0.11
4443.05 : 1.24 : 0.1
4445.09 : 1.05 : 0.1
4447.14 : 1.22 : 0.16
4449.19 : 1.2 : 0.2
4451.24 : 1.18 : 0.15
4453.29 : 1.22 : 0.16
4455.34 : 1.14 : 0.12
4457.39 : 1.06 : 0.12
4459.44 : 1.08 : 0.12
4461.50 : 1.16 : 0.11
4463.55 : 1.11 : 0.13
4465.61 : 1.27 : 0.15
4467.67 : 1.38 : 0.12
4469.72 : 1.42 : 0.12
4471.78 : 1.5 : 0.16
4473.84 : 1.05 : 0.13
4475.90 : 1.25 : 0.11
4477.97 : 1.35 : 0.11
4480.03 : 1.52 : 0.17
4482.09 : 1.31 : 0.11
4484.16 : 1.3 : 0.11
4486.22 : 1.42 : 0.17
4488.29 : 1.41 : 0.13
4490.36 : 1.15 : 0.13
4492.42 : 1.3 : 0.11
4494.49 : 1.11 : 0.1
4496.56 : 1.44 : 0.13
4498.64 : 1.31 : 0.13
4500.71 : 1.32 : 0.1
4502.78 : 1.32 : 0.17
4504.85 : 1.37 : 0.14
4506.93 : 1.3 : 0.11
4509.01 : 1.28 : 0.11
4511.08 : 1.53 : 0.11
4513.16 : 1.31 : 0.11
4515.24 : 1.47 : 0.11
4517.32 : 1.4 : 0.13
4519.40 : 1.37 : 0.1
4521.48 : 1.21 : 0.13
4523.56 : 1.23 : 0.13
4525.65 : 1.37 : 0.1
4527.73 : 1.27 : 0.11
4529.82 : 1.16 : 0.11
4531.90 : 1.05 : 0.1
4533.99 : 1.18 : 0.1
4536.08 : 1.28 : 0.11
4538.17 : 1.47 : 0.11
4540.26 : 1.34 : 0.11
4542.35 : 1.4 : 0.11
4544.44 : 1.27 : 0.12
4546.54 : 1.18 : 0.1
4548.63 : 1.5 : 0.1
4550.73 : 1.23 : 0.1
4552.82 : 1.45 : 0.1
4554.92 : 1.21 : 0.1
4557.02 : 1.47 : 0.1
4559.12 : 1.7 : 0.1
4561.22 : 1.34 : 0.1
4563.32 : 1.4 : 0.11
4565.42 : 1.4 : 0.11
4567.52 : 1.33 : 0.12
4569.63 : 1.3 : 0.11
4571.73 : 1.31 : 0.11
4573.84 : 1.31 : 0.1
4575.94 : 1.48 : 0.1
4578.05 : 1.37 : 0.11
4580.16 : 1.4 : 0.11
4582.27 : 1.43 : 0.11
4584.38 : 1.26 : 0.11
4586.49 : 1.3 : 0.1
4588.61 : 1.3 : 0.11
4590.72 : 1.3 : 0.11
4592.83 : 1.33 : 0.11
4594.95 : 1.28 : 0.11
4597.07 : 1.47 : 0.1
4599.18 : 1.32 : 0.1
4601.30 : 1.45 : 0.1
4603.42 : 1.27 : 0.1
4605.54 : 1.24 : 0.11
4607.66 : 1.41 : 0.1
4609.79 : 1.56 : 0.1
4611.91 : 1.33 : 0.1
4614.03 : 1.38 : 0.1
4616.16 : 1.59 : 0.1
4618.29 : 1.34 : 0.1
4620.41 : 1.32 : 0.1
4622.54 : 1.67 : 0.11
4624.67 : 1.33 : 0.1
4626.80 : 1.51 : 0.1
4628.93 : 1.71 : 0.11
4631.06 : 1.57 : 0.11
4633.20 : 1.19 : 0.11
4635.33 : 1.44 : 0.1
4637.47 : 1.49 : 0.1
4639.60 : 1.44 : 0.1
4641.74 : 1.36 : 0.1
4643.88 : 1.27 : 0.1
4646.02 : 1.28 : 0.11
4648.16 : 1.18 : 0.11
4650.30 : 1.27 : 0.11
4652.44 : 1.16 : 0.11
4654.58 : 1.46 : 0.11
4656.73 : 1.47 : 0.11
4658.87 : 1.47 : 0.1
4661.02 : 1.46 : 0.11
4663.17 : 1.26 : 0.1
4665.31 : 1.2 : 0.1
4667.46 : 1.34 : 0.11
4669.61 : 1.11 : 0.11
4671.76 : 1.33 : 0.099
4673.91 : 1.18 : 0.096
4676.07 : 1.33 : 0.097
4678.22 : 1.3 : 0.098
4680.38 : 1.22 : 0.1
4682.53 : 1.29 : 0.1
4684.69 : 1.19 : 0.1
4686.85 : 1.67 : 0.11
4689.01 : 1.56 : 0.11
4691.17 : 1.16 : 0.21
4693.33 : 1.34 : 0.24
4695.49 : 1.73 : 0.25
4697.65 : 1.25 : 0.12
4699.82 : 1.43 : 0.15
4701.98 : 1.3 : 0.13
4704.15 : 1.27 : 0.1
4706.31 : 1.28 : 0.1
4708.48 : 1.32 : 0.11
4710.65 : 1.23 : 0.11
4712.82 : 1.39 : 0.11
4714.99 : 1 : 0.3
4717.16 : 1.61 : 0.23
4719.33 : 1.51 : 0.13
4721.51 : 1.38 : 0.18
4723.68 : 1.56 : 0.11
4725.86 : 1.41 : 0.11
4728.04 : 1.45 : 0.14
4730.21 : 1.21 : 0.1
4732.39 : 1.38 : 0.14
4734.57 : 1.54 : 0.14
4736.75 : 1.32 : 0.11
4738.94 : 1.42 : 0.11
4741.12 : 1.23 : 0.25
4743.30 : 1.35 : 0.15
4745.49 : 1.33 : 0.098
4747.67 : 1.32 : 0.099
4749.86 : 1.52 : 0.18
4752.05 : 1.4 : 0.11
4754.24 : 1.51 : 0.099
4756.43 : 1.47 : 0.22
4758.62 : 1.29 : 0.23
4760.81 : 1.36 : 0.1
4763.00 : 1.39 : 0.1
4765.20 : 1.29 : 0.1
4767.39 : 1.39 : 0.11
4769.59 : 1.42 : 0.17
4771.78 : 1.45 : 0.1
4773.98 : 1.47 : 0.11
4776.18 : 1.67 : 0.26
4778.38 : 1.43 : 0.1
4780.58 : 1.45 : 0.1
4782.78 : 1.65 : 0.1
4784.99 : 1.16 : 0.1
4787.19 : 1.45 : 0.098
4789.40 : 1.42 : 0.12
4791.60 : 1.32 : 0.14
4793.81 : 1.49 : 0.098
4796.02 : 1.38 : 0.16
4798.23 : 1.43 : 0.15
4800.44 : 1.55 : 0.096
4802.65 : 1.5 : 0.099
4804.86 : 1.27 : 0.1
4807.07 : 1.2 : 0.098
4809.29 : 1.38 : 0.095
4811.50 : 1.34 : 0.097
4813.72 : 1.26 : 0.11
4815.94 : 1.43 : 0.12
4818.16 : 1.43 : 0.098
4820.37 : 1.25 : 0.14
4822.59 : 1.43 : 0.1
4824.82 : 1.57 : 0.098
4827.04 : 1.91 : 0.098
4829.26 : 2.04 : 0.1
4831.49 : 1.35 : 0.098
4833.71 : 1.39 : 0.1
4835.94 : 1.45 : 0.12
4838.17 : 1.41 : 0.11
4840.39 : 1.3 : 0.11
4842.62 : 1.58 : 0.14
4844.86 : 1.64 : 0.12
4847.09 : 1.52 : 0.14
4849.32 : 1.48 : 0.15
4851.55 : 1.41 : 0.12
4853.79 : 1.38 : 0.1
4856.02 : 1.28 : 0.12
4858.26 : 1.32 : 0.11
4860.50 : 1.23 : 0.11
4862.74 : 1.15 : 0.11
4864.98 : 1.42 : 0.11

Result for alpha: 1.27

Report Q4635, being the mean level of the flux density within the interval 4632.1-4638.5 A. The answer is 1.37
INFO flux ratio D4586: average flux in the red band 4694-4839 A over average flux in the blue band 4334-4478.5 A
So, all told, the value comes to 1.2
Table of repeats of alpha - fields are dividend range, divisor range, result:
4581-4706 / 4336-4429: 1.33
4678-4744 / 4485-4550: 1.13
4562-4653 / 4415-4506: 1.16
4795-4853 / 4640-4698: 1.17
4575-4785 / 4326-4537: 1.27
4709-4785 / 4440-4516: 1.23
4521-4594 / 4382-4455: 1.21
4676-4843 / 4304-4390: 1.55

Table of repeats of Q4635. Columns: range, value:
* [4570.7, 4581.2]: 1.37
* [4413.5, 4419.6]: 1.24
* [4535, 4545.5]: 1.35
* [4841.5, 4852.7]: 1.52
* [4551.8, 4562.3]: 1.43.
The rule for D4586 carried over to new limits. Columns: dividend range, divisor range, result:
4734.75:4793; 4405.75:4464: 1.17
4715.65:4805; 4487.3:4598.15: 1.06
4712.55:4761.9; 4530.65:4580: 1.03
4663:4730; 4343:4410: 1.19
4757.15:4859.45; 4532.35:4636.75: 1.04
